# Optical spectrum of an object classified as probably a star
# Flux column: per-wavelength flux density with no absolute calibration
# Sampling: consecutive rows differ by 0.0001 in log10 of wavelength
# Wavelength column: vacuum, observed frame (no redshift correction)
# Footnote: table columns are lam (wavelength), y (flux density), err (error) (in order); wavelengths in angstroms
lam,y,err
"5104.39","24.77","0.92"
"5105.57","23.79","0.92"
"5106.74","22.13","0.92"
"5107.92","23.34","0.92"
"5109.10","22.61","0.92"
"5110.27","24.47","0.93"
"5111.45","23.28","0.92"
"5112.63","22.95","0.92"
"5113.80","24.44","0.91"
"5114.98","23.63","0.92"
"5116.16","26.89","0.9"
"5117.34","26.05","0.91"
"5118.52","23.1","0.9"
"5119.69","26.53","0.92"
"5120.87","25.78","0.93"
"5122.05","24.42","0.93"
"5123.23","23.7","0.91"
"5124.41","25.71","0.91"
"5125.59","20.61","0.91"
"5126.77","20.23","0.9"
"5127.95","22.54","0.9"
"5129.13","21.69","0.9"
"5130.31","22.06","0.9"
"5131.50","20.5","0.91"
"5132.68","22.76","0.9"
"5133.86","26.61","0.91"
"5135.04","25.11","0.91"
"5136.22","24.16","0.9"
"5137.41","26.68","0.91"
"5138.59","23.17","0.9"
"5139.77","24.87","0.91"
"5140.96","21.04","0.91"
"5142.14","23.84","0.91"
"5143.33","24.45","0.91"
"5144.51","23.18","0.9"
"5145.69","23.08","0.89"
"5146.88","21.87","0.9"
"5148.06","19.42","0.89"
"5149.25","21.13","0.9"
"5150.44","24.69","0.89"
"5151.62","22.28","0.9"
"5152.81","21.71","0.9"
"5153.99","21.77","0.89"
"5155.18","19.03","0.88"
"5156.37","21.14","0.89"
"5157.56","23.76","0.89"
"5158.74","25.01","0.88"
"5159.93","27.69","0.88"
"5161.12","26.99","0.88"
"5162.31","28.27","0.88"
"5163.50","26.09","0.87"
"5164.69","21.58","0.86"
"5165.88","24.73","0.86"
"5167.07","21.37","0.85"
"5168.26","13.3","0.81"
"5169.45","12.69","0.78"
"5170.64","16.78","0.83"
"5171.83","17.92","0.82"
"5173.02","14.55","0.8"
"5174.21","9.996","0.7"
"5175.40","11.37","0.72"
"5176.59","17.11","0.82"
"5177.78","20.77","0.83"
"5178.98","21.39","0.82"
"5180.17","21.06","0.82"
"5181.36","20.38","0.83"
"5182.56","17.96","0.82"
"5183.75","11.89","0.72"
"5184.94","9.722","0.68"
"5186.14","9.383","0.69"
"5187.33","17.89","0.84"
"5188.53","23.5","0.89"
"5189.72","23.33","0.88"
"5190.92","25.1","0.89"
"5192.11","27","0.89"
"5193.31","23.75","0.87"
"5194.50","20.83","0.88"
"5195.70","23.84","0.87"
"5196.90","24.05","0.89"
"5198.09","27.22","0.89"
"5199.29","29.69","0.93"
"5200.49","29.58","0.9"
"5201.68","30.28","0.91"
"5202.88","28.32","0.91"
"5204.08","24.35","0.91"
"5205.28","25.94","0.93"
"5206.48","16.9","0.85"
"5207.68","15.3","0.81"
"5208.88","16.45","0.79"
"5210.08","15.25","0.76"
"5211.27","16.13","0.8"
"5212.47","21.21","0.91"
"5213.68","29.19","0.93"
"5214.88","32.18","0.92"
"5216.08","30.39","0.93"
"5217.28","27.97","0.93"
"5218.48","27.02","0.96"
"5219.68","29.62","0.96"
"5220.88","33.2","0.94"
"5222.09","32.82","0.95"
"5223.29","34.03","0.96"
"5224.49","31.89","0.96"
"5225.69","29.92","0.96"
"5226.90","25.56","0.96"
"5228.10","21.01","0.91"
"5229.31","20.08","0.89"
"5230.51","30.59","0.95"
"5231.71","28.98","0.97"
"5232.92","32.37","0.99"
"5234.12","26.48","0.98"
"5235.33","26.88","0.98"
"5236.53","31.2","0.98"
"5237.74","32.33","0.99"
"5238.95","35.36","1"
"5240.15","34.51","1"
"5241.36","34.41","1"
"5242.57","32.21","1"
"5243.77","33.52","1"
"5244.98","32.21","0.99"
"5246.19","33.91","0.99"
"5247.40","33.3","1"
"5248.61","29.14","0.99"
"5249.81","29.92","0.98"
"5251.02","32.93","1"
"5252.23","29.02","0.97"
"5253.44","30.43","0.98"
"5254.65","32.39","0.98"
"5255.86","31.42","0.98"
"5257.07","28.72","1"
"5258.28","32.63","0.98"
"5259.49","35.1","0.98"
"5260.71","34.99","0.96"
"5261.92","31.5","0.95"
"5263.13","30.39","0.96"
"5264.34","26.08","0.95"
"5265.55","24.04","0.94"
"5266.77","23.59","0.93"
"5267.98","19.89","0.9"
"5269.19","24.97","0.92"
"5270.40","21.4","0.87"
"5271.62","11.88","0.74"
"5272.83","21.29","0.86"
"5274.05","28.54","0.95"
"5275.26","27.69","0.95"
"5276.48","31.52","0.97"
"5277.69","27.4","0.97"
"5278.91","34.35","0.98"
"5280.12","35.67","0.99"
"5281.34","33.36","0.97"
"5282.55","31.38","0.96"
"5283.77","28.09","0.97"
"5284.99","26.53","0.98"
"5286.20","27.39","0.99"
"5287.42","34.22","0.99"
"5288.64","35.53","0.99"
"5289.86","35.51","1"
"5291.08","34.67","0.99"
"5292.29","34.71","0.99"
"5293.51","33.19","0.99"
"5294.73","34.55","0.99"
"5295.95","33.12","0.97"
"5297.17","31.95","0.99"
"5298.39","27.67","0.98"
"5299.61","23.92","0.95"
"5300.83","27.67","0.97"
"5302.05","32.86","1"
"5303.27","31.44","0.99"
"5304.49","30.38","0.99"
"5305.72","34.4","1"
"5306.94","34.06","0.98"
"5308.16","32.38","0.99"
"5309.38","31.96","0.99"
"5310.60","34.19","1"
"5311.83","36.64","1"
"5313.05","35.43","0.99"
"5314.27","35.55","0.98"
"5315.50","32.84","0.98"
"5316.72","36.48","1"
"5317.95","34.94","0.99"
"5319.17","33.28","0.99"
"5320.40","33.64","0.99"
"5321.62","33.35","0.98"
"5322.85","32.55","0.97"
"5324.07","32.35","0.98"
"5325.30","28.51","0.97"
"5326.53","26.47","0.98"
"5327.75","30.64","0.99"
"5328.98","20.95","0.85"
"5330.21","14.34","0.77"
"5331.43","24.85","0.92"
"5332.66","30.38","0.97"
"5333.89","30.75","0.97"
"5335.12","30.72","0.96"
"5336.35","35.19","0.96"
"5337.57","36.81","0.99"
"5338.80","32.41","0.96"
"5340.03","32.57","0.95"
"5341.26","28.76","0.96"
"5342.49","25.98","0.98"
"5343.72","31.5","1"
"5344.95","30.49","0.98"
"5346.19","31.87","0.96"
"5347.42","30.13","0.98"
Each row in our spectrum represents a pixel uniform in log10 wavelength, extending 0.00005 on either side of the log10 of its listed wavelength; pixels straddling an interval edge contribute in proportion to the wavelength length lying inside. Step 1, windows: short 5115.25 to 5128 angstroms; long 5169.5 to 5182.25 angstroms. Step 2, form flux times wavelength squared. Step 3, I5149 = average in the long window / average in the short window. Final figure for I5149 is 0.7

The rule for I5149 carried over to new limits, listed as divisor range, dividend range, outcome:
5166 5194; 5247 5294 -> 1.71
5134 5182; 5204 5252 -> 1.36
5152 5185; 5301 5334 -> 1.68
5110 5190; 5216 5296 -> 1.45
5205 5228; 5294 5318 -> 1.31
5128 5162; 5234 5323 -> 1.41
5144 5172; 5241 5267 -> 1.47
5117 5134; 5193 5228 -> 1.15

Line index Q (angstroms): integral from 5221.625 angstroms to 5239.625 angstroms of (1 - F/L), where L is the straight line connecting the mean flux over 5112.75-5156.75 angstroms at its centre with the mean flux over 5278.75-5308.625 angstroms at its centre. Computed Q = -0.5 angstroms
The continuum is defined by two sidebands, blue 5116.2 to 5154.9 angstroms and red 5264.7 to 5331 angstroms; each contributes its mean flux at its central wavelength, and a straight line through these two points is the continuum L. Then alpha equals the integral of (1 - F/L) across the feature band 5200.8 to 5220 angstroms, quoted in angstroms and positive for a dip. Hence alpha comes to 1.7 angstroms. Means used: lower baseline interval 23.3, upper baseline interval 30.1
